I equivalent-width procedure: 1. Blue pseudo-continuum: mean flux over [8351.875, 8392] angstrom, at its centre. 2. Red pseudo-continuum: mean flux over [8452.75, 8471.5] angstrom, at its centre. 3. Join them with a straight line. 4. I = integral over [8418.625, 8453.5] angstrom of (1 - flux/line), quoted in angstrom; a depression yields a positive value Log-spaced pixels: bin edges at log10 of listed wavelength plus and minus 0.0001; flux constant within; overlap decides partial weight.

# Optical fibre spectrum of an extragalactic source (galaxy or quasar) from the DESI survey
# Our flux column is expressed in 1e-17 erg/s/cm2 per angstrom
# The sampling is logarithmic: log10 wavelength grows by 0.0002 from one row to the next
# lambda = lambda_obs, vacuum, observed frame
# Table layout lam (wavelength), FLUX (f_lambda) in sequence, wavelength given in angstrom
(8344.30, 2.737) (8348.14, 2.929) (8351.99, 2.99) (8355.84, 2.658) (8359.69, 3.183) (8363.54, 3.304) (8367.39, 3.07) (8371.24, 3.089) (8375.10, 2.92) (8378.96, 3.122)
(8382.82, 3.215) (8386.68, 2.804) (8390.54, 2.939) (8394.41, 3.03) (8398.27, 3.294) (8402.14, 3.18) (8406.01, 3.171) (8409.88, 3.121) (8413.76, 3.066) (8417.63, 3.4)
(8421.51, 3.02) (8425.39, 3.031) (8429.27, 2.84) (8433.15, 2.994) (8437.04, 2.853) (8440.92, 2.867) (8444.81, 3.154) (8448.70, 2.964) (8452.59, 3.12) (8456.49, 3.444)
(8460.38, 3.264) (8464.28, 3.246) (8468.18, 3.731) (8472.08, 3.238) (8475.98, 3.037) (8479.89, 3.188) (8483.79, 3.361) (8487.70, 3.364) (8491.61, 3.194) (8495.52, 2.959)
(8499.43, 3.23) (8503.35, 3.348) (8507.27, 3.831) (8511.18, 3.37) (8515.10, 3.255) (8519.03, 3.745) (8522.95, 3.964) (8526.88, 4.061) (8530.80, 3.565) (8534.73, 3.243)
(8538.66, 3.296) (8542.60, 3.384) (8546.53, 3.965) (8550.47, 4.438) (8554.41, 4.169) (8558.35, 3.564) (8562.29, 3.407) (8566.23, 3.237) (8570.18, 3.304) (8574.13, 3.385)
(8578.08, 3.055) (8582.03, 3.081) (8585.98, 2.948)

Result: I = 3.1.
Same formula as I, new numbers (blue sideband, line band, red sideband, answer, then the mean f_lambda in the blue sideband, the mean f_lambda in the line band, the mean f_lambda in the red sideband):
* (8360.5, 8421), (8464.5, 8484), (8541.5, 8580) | 0.3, 3.11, 3.3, 3.6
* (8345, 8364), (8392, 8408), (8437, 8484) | -0.5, 2.97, 3.16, 3.2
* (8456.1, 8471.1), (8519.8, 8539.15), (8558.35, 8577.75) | -1.7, 3.41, 3.66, 3.33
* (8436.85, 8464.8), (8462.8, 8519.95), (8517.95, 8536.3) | 1.8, 3.12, 3.33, 3.73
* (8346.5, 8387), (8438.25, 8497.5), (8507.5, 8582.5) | 2.4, 3.03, 3.2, 3.57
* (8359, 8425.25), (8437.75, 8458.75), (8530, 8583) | 1.0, 3.11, 3.1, 3.51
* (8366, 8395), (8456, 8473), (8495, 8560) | -0.1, 3.02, 3.39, 3.63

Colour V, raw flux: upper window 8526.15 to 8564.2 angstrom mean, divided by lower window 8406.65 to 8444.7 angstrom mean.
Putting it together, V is 1.2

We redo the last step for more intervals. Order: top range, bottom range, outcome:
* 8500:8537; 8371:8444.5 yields 1.17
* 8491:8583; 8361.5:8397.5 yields 1.15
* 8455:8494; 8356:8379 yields 1.07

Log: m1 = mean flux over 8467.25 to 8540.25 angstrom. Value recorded 3.42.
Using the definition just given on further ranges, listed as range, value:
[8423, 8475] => 3.13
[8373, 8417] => 3.09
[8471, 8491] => 3.23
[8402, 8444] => 3.05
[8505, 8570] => 3.64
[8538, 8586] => 3.51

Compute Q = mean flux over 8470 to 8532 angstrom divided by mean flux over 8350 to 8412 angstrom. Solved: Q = 1.11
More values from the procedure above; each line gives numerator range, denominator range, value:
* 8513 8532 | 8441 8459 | 1.18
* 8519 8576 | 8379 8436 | 1.18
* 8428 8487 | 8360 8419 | 1.02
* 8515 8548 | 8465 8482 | 1.10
